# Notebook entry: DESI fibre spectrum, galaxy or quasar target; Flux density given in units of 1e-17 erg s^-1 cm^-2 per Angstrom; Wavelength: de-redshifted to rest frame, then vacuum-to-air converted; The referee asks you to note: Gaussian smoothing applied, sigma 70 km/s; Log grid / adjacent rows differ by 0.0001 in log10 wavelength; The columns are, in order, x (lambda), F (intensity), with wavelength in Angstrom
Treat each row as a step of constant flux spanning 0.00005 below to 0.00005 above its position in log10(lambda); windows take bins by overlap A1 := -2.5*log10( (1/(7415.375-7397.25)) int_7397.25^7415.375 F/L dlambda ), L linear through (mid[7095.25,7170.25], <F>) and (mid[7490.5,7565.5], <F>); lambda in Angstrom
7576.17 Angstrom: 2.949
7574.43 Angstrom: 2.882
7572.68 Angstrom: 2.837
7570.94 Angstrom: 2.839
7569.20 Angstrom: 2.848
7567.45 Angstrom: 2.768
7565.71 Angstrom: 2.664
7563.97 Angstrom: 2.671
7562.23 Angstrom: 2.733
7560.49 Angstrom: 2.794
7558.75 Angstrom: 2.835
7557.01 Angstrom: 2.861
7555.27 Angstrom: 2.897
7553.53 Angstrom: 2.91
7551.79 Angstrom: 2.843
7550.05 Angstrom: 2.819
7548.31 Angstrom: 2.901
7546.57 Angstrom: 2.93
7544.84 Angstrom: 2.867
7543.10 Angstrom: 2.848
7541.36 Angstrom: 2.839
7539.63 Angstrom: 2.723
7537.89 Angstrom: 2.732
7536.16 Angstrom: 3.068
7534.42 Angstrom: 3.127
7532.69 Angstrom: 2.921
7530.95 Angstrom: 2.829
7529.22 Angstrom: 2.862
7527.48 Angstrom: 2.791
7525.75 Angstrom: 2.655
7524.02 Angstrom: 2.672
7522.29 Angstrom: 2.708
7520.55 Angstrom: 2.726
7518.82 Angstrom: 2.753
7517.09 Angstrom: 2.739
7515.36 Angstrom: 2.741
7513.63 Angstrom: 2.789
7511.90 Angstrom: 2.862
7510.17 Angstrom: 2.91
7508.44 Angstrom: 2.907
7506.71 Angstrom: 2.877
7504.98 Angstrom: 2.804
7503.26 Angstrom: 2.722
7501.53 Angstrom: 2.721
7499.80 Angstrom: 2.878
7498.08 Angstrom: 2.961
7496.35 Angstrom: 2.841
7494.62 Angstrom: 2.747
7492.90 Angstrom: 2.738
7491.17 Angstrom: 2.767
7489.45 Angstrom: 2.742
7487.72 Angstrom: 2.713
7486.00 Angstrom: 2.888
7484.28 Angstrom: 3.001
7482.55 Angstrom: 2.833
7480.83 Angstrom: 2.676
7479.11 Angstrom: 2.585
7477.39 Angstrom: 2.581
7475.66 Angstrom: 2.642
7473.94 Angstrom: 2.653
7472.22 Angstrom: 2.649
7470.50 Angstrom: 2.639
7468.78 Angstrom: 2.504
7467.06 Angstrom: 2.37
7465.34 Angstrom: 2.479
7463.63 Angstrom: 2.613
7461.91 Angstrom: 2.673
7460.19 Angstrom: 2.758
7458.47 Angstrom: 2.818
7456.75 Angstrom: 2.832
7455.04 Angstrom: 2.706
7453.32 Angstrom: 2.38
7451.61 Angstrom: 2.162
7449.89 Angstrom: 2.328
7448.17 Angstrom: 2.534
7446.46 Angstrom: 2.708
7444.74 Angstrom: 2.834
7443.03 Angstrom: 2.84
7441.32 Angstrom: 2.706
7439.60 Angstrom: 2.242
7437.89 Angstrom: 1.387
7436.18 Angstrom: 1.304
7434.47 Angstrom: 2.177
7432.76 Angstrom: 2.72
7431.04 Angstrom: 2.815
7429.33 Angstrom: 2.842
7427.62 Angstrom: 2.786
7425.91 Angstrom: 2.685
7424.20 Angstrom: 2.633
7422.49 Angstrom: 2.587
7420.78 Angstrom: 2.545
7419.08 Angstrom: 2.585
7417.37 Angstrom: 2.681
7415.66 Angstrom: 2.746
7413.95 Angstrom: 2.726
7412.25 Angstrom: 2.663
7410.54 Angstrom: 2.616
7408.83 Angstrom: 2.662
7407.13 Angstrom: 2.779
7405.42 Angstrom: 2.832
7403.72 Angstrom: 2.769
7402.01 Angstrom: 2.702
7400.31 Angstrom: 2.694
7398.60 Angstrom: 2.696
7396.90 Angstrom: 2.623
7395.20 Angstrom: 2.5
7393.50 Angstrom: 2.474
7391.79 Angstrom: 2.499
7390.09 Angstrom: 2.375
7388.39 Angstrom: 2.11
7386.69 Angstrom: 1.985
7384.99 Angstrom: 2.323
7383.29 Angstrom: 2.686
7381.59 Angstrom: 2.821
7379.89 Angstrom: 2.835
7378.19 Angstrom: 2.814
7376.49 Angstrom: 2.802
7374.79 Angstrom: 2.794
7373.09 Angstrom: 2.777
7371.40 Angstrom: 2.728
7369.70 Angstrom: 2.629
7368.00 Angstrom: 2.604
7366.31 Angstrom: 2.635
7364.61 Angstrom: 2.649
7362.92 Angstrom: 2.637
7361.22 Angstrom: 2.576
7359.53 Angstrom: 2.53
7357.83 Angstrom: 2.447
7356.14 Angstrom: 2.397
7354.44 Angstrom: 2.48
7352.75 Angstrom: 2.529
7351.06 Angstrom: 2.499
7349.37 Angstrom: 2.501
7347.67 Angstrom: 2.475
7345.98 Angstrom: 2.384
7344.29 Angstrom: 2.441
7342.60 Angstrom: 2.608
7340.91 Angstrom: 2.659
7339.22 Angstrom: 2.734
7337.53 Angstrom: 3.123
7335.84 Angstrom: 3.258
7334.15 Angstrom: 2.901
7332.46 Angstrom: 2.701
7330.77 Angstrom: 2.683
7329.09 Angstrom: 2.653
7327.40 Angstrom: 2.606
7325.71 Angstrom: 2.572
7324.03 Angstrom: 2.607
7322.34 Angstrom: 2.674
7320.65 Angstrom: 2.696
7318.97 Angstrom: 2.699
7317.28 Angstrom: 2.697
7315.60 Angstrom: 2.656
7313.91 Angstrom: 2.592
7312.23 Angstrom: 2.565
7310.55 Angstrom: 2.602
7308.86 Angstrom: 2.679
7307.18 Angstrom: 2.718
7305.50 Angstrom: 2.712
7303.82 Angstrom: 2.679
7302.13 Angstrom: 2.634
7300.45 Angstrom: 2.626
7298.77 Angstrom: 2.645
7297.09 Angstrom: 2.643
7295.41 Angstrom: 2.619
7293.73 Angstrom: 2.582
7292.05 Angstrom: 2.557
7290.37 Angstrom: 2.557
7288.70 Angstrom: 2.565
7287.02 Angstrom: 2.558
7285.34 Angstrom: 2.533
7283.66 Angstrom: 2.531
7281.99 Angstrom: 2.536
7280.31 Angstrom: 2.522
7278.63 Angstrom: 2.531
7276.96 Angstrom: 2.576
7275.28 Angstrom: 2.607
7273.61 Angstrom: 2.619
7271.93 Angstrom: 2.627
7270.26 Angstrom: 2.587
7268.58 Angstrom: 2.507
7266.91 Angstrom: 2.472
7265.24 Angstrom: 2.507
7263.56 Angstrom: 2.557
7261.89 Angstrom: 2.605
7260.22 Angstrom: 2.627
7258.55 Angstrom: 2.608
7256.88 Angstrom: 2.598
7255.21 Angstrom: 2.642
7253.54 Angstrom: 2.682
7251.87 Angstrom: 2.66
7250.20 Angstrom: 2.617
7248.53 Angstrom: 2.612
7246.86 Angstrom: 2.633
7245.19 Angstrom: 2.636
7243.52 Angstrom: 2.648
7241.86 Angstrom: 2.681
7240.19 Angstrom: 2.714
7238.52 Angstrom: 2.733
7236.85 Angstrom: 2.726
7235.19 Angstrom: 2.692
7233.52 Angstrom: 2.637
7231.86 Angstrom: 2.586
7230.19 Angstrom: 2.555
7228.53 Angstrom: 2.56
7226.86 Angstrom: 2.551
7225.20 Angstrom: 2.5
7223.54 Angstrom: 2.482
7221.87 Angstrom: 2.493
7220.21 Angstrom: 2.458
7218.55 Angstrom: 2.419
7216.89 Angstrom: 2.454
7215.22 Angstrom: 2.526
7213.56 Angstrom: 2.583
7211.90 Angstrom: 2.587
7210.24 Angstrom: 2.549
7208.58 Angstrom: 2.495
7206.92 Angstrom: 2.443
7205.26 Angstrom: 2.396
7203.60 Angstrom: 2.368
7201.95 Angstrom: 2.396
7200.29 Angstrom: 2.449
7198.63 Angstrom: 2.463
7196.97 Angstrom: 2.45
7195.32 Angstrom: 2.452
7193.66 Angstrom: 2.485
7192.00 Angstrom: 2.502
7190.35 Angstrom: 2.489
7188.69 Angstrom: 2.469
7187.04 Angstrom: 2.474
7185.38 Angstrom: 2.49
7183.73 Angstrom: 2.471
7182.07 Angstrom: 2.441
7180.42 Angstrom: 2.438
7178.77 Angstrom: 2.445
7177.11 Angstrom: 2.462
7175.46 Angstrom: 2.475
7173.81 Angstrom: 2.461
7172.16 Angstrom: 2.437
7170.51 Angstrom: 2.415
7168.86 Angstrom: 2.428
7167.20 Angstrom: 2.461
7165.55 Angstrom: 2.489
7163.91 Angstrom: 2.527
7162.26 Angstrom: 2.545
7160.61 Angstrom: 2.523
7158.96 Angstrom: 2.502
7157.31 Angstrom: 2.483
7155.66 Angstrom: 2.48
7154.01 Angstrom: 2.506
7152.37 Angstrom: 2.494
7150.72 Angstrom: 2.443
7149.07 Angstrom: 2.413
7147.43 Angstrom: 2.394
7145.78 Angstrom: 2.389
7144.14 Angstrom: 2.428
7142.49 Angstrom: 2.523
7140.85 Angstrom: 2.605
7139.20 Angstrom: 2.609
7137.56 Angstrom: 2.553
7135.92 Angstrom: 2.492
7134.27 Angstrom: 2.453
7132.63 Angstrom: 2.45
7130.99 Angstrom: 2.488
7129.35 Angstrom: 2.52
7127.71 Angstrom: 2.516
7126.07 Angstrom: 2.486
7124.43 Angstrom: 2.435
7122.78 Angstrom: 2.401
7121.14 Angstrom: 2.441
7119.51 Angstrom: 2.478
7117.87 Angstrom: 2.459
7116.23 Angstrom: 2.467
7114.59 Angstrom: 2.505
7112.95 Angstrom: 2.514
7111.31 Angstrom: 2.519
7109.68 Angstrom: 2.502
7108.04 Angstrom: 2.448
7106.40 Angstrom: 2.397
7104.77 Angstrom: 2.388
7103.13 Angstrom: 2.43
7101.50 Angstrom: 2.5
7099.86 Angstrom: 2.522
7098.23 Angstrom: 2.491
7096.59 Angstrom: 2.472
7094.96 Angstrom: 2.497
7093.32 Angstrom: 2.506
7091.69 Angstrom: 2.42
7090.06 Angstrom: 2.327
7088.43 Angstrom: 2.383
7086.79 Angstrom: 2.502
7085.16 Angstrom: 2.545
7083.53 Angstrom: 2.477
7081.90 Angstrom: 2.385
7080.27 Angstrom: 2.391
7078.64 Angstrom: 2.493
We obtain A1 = 0.00 mag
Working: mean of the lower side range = 2.48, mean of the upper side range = 2.82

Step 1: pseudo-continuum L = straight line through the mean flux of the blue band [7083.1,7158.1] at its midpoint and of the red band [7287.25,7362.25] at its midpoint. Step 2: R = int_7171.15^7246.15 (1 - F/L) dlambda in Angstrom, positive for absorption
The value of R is 0.7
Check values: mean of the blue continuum 2.47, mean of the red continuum 2.63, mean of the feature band 2.52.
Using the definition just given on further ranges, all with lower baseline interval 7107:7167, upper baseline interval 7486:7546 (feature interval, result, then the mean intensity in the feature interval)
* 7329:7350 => -0.4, 2.71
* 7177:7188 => 0.3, 2.46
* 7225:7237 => -0.2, 2.6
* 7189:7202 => 0.4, 2.46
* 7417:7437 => 1.5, 2.53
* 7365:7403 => 1.4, 2.6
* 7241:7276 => -0.2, 2.61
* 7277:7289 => 0.3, 2.54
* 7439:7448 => 0.3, 2.67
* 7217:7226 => 0.3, 2.47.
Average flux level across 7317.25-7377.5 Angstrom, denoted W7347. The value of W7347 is 2.65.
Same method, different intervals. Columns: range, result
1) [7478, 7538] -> 2.81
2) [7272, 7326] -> 2.61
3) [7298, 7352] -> 2.66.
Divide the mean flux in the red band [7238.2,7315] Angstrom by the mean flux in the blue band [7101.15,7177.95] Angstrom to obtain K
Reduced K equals 1.05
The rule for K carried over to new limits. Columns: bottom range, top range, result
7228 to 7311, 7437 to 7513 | 1.02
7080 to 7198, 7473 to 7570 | 1.13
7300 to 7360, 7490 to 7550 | 1.07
